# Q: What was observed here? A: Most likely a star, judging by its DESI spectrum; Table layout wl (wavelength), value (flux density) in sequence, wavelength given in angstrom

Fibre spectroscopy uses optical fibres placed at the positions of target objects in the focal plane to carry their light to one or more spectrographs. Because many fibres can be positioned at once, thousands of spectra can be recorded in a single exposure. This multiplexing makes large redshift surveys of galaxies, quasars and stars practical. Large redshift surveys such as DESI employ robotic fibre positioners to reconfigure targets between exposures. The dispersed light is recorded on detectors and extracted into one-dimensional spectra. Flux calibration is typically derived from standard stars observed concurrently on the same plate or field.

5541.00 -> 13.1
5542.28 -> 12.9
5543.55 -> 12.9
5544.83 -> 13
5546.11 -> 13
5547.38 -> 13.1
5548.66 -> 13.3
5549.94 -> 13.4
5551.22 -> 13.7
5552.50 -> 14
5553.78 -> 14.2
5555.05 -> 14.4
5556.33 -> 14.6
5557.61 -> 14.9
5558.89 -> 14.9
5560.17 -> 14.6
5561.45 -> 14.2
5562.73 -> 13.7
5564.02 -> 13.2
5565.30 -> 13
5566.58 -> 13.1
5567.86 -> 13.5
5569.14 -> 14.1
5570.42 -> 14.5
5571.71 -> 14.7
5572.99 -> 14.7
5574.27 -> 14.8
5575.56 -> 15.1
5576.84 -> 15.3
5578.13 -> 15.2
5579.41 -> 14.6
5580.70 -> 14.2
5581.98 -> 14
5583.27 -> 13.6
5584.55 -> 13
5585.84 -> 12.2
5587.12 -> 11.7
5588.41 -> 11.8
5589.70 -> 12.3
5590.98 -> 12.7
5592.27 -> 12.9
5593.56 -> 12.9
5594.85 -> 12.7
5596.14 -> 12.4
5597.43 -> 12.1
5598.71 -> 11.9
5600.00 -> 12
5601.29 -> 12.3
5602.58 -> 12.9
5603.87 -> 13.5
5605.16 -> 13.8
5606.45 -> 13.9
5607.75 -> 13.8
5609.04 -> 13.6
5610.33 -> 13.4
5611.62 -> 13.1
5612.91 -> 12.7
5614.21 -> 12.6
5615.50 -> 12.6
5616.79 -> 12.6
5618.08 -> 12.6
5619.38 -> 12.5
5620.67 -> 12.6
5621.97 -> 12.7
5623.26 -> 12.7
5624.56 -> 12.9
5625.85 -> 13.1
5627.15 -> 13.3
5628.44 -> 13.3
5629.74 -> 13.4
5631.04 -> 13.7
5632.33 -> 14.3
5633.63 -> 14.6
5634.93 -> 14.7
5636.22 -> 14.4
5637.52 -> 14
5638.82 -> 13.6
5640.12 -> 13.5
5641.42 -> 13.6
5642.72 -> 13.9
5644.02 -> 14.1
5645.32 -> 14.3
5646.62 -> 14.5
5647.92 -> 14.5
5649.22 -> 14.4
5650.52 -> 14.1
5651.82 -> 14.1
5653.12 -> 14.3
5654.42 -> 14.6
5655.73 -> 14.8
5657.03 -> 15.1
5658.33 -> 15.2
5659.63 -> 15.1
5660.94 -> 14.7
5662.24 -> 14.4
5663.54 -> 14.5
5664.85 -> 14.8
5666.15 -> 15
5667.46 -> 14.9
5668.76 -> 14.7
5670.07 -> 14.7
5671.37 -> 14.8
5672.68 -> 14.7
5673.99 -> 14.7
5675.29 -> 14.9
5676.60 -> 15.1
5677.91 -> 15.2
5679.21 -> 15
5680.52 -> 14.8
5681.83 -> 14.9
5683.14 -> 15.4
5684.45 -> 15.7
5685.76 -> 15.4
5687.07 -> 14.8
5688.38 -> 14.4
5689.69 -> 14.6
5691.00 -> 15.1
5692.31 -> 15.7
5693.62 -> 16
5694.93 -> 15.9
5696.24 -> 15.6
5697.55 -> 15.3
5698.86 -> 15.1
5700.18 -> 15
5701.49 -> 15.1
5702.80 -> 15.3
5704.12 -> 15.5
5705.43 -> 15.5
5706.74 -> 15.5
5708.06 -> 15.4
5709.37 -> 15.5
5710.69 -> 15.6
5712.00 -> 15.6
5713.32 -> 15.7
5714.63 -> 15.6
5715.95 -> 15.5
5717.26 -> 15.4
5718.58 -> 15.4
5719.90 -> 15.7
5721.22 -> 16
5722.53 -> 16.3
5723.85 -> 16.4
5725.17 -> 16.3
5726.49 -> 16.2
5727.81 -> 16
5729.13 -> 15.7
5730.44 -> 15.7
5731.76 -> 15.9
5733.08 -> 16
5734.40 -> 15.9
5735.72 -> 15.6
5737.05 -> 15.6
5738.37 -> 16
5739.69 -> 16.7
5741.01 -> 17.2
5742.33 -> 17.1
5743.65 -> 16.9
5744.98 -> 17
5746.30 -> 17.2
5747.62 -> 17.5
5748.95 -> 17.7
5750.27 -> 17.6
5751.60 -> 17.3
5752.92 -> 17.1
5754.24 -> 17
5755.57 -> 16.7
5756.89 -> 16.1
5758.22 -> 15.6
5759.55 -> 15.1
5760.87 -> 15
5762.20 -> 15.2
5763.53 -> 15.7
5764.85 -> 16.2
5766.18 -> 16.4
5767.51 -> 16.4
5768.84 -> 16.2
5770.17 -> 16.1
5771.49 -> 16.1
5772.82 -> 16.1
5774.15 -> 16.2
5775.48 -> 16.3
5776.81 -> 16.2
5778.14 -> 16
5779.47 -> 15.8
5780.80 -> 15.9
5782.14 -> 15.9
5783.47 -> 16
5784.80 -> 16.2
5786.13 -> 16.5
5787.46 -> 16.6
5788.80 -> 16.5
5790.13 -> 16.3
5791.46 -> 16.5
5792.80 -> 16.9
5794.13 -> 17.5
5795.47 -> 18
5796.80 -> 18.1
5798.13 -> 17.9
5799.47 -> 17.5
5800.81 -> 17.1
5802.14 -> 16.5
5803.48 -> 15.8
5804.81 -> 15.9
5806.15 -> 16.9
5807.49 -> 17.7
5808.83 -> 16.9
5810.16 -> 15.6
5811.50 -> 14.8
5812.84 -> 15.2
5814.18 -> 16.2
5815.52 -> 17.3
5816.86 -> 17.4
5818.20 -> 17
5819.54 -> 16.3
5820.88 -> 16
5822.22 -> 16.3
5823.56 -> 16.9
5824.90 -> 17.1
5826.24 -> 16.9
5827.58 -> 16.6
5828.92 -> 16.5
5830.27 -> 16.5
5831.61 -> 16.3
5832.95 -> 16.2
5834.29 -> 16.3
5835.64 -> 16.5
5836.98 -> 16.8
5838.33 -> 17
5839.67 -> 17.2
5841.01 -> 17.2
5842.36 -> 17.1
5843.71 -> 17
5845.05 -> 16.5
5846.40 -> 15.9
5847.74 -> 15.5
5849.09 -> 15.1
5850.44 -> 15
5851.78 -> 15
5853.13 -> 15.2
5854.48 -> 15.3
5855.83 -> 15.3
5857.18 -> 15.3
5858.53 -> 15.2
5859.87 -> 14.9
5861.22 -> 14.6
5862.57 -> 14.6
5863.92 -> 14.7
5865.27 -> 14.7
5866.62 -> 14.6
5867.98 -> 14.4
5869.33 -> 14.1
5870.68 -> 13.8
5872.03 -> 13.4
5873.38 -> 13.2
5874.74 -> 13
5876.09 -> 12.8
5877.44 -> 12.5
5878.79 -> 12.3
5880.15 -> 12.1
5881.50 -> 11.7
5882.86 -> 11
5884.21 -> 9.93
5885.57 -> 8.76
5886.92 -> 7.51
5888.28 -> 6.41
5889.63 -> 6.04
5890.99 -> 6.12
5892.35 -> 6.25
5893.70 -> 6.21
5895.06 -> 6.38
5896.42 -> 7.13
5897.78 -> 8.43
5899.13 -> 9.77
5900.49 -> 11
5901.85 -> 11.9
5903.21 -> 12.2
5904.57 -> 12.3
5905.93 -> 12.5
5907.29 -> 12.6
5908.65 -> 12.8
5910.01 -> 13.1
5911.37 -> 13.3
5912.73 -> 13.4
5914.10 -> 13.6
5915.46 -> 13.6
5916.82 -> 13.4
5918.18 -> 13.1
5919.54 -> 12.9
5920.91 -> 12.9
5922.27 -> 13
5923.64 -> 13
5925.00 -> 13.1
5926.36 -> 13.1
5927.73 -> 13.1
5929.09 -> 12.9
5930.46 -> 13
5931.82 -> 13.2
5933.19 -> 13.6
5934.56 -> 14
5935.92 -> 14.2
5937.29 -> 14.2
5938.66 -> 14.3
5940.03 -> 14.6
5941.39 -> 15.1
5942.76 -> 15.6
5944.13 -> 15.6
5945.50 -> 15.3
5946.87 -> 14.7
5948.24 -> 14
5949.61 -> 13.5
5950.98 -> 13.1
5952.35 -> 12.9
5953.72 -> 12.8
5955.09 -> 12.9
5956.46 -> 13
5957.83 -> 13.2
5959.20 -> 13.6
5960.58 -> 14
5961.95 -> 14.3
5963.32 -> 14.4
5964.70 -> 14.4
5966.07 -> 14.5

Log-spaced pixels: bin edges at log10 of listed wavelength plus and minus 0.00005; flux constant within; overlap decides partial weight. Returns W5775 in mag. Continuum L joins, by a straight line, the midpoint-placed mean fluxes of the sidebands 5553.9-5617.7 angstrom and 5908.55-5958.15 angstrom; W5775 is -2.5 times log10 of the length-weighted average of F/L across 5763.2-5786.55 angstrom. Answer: -0.19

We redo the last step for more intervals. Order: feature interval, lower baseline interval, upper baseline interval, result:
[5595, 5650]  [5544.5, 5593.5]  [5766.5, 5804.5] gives 0.09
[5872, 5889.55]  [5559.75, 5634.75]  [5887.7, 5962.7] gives 0.15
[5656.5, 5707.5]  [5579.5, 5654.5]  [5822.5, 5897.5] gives -0.13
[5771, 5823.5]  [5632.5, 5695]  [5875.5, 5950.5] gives -0.24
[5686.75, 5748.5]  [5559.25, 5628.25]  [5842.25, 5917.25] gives -0.22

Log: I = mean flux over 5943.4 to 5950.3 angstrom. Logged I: 14.6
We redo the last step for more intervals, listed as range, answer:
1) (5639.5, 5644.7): 13.8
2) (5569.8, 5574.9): 14.7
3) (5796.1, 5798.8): 18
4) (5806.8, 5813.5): 16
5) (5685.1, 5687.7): 15.1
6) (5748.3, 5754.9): 17.4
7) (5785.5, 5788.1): 16.6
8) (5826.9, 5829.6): 16.5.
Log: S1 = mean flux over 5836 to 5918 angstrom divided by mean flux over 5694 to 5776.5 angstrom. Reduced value 0.80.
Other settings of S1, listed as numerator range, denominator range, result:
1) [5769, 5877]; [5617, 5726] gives 1.09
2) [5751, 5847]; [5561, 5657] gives 1.22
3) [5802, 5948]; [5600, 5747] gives 0.94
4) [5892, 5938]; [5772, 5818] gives 0.73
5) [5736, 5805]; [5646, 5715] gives 1.10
